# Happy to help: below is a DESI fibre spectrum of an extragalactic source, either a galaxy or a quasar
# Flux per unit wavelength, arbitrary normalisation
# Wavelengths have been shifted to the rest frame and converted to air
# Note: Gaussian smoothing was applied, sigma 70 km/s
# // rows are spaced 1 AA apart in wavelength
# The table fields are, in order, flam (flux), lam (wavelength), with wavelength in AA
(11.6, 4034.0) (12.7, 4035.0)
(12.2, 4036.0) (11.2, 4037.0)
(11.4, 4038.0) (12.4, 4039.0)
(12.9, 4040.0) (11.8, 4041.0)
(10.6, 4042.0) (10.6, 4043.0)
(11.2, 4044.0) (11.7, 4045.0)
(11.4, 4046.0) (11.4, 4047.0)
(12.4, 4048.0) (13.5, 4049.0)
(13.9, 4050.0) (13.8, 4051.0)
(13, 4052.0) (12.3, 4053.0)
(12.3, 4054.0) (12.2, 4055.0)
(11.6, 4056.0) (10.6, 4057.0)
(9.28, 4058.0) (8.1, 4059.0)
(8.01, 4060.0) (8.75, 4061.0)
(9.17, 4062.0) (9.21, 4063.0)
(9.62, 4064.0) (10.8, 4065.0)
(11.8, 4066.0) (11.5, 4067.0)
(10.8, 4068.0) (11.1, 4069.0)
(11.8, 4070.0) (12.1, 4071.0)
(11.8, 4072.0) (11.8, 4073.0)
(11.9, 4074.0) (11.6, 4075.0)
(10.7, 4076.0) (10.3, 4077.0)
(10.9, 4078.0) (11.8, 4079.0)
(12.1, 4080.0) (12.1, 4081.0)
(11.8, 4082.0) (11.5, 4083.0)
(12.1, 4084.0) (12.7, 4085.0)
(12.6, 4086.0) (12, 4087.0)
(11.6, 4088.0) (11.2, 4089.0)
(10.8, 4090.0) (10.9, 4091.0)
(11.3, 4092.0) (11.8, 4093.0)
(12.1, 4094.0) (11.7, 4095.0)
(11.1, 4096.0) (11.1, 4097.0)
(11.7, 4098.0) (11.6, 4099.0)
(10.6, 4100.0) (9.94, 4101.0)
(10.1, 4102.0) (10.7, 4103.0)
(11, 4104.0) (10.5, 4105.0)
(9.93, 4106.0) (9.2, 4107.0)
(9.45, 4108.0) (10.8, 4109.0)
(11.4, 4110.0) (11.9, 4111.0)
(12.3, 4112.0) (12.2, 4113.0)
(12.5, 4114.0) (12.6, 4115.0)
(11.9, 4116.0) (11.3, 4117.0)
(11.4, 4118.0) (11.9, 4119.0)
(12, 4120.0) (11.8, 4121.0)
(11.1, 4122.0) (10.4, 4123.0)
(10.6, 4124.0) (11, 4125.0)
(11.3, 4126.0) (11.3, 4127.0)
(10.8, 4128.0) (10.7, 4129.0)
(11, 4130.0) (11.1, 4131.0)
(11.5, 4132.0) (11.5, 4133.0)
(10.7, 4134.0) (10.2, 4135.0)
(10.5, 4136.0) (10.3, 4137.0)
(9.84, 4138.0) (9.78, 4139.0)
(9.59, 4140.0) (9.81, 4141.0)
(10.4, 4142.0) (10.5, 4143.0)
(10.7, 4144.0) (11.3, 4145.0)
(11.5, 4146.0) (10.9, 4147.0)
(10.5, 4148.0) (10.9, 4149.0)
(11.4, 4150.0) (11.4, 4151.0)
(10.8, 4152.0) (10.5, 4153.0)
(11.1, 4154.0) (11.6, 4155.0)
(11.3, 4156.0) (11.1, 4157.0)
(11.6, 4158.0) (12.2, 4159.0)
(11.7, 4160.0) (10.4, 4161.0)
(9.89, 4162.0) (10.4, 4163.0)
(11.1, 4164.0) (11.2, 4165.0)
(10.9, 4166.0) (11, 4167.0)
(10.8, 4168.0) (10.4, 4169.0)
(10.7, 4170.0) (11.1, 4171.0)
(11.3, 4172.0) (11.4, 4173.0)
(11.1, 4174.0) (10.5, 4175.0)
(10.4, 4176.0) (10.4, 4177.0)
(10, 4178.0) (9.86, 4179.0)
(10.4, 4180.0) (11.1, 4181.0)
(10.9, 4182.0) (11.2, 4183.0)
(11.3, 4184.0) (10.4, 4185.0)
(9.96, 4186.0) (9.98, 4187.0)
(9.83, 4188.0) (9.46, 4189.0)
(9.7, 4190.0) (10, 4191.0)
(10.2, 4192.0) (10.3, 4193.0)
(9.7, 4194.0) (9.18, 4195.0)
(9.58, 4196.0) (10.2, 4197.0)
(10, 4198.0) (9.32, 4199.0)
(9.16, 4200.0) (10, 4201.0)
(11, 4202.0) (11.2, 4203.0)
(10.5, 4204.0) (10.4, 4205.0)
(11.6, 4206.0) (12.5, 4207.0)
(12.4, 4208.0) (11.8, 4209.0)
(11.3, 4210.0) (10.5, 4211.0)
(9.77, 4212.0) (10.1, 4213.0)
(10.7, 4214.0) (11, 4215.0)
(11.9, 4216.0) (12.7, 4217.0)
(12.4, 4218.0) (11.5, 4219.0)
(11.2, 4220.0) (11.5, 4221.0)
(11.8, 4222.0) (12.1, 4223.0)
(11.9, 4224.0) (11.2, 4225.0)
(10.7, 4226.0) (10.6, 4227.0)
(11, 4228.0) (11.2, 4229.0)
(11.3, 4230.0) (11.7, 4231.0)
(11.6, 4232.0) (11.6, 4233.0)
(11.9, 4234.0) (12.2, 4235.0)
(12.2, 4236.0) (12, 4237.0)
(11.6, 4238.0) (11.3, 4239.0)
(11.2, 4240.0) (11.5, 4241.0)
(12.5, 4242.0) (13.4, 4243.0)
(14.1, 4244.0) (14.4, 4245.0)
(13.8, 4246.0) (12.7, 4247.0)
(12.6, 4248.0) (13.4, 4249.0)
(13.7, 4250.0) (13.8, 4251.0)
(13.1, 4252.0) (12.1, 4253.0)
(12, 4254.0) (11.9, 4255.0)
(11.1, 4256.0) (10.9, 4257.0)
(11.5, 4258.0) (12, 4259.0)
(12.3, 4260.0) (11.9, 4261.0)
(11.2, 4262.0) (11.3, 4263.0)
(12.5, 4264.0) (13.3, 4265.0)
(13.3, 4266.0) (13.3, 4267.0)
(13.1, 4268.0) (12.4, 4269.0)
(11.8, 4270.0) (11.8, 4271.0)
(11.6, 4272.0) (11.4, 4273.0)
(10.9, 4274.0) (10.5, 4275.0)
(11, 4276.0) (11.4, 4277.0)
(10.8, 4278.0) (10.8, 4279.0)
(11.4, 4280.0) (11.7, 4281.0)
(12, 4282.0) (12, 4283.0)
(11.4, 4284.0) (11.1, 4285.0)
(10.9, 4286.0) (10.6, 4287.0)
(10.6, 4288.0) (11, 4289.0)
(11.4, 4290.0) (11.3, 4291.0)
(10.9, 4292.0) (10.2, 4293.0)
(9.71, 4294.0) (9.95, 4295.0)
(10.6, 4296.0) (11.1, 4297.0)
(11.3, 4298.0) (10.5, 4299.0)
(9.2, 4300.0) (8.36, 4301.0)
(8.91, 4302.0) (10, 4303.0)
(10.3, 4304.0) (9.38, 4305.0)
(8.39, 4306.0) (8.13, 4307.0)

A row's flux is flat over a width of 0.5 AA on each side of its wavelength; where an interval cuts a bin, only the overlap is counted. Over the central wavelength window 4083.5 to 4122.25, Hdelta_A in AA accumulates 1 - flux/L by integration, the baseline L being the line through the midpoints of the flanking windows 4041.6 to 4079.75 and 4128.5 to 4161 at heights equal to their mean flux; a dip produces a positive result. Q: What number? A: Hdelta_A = -1.1 AA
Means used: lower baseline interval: 11.2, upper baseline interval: 10.9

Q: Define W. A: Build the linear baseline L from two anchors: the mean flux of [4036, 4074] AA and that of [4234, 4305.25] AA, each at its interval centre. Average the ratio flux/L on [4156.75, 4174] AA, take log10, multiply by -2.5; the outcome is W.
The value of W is 0.04 mag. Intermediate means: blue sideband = 11.3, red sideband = 11.6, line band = 11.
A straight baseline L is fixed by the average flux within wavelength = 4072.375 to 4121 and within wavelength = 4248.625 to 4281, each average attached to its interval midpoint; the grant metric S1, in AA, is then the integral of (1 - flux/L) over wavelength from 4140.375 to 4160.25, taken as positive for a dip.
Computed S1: 0.9 AA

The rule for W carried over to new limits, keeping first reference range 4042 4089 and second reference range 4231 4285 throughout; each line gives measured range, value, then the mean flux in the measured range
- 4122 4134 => 0.06 mag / 11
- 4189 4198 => 0.20 mag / 9.84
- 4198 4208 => 0.11 mag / 10.7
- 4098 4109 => 0.11 mag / 10.4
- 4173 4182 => 0.12 mag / 10.5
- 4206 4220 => 0.05 mag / 11.4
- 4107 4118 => 0.00 mag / 11.5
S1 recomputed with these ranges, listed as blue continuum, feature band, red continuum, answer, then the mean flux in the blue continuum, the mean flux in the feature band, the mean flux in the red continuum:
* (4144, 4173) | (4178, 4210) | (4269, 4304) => 1.61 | 11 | 10.4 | 10.8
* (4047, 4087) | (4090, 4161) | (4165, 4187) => -0.12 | 11.4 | 11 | 10.7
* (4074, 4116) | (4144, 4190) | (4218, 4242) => 2.56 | 11.3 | 10.8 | 11.6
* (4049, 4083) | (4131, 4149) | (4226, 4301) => 1.27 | 11.2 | 10.6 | 11.7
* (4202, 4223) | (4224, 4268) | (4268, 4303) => -4.03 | 11.3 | 12.2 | 10.9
